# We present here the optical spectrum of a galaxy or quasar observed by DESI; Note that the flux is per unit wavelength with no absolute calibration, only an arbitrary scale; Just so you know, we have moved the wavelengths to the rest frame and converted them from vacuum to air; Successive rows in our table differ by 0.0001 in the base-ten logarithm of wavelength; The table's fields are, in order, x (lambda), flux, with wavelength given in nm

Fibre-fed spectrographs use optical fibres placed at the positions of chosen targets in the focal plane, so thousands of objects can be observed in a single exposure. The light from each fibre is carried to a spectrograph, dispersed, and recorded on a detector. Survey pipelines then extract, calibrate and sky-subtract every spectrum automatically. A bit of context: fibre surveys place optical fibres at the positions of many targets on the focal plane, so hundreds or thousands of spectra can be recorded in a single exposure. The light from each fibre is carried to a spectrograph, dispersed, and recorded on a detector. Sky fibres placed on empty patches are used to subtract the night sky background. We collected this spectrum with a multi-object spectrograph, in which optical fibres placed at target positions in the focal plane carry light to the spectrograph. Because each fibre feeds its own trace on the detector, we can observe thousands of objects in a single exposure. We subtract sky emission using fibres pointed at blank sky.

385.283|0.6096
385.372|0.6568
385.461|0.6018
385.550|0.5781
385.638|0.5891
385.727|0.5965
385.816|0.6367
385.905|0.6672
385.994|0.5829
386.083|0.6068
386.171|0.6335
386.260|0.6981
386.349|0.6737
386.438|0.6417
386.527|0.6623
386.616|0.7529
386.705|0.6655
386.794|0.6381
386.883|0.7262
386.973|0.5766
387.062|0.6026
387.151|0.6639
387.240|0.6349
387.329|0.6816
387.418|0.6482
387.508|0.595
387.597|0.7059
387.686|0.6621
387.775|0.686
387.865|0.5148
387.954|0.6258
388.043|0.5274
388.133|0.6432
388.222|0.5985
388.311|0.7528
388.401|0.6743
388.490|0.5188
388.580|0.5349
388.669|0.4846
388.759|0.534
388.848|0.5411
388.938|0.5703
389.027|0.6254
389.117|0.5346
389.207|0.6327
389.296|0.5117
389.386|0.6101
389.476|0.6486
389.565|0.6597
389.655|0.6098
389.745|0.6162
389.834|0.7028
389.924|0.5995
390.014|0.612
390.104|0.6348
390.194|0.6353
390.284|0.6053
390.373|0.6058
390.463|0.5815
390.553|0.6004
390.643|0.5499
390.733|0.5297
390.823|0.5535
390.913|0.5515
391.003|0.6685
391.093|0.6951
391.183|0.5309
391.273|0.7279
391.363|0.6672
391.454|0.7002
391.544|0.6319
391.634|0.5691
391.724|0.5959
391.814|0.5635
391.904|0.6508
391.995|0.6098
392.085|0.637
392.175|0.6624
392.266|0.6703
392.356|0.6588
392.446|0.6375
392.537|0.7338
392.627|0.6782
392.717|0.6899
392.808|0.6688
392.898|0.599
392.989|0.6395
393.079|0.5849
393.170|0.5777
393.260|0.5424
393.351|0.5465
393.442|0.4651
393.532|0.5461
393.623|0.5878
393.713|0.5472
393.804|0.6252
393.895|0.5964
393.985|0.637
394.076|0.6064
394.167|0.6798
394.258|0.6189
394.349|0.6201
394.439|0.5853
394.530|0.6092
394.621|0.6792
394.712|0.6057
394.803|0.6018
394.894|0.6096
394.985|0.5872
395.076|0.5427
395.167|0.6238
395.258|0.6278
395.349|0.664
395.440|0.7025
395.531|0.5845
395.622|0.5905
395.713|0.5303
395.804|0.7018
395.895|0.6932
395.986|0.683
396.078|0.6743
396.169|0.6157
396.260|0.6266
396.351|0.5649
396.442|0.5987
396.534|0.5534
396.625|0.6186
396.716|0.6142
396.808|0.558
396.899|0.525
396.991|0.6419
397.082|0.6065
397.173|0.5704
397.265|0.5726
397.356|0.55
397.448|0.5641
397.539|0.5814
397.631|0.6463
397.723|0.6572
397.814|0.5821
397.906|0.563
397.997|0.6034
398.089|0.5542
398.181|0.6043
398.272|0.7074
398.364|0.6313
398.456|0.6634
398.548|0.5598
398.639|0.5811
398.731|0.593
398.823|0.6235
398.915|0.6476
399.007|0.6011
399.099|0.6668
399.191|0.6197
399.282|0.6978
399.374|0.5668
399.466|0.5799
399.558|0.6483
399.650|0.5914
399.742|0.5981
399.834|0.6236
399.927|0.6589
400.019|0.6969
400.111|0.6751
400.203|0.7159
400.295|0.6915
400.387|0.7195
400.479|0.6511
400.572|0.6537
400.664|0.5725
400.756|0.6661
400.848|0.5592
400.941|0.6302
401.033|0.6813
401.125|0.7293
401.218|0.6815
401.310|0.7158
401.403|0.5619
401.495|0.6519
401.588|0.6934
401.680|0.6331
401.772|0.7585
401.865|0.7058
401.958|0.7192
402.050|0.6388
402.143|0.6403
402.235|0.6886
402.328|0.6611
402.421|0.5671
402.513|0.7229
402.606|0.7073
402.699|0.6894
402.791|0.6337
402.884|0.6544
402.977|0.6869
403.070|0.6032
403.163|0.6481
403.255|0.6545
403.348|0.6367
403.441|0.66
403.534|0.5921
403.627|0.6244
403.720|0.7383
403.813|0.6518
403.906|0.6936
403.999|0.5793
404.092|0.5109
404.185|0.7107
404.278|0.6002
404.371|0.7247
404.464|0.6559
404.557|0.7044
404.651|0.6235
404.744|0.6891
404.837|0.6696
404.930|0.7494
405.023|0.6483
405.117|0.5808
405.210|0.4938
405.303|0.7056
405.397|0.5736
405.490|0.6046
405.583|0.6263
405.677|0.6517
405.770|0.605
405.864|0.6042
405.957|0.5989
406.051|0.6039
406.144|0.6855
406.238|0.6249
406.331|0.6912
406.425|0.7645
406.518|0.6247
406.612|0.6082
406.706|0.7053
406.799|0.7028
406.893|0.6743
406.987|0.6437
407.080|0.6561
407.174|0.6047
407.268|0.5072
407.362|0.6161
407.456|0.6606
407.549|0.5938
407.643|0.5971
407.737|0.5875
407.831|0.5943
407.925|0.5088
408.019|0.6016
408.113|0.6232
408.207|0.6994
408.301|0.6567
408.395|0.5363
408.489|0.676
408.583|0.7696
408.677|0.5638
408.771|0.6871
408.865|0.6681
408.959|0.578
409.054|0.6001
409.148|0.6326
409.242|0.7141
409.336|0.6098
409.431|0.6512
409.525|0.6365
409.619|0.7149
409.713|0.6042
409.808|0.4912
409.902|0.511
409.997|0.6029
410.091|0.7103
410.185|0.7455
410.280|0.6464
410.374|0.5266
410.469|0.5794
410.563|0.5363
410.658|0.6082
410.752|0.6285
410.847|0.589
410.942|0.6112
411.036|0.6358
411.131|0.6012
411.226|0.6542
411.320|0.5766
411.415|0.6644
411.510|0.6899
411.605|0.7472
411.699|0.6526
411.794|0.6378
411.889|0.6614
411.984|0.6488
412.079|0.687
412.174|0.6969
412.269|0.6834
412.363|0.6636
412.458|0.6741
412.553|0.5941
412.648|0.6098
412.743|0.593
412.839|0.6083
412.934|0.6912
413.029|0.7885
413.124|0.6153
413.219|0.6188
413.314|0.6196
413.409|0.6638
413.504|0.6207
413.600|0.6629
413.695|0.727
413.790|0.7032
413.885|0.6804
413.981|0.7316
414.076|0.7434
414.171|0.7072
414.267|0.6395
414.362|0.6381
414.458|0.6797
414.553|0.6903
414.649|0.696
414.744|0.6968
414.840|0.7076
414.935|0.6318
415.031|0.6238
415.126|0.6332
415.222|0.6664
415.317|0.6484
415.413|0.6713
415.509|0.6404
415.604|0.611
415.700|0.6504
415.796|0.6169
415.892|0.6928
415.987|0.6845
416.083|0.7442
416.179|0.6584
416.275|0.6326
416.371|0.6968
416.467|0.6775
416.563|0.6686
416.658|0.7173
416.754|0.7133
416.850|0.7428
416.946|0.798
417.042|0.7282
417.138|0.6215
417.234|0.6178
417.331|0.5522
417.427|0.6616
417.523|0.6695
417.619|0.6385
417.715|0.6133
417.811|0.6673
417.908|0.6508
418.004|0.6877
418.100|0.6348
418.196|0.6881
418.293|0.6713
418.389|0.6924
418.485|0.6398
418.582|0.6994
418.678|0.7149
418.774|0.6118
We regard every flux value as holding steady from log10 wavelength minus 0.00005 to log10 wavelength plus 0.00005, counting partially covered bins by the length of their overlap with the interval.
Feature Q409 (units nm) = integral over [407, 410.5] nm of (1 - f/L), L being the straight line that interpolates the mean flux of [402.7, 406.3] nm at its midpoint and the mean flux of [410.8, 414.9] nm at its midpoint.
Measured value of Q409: 0.17 nm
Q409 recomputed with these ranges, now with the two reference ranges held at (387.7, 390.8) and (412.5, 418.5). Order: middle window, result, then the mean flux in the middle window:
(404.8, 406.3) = 0.031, 0.627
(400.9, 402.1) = -0.090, 0.677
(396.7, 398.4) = 0.065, 0.596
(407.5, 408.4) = 0.061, 0.603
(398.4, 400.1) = -0.001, 0.624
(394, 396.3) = -0.051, 0.627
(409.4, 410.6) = 0.074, 0.613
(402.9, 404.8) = -0.041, 0.65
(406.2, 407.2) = -0.034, 0.666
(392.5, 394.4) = 0.001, 0.609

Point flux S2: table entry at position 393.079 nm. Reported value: 0.5849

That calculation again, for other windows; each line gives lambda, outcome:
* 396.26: 0.6266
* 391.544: 0.6319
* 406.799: 0.7028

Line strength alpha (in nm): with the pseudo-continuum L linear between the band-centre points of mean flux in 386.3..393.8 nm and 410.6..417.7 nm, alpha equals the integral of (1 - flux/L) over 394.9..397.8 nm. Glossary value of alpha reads 0.09 nm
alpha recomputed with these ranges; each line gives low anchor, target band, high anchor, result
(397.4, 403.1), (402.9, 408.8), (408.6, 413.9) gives 0.04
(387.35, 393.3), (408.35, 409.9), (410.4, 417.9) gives 0.05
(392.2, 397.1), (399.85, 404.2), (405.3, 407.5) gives -0.21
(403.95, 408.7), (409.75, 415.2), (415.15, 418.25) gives 0.04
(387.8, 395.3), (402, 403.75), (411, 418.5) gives -0.05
